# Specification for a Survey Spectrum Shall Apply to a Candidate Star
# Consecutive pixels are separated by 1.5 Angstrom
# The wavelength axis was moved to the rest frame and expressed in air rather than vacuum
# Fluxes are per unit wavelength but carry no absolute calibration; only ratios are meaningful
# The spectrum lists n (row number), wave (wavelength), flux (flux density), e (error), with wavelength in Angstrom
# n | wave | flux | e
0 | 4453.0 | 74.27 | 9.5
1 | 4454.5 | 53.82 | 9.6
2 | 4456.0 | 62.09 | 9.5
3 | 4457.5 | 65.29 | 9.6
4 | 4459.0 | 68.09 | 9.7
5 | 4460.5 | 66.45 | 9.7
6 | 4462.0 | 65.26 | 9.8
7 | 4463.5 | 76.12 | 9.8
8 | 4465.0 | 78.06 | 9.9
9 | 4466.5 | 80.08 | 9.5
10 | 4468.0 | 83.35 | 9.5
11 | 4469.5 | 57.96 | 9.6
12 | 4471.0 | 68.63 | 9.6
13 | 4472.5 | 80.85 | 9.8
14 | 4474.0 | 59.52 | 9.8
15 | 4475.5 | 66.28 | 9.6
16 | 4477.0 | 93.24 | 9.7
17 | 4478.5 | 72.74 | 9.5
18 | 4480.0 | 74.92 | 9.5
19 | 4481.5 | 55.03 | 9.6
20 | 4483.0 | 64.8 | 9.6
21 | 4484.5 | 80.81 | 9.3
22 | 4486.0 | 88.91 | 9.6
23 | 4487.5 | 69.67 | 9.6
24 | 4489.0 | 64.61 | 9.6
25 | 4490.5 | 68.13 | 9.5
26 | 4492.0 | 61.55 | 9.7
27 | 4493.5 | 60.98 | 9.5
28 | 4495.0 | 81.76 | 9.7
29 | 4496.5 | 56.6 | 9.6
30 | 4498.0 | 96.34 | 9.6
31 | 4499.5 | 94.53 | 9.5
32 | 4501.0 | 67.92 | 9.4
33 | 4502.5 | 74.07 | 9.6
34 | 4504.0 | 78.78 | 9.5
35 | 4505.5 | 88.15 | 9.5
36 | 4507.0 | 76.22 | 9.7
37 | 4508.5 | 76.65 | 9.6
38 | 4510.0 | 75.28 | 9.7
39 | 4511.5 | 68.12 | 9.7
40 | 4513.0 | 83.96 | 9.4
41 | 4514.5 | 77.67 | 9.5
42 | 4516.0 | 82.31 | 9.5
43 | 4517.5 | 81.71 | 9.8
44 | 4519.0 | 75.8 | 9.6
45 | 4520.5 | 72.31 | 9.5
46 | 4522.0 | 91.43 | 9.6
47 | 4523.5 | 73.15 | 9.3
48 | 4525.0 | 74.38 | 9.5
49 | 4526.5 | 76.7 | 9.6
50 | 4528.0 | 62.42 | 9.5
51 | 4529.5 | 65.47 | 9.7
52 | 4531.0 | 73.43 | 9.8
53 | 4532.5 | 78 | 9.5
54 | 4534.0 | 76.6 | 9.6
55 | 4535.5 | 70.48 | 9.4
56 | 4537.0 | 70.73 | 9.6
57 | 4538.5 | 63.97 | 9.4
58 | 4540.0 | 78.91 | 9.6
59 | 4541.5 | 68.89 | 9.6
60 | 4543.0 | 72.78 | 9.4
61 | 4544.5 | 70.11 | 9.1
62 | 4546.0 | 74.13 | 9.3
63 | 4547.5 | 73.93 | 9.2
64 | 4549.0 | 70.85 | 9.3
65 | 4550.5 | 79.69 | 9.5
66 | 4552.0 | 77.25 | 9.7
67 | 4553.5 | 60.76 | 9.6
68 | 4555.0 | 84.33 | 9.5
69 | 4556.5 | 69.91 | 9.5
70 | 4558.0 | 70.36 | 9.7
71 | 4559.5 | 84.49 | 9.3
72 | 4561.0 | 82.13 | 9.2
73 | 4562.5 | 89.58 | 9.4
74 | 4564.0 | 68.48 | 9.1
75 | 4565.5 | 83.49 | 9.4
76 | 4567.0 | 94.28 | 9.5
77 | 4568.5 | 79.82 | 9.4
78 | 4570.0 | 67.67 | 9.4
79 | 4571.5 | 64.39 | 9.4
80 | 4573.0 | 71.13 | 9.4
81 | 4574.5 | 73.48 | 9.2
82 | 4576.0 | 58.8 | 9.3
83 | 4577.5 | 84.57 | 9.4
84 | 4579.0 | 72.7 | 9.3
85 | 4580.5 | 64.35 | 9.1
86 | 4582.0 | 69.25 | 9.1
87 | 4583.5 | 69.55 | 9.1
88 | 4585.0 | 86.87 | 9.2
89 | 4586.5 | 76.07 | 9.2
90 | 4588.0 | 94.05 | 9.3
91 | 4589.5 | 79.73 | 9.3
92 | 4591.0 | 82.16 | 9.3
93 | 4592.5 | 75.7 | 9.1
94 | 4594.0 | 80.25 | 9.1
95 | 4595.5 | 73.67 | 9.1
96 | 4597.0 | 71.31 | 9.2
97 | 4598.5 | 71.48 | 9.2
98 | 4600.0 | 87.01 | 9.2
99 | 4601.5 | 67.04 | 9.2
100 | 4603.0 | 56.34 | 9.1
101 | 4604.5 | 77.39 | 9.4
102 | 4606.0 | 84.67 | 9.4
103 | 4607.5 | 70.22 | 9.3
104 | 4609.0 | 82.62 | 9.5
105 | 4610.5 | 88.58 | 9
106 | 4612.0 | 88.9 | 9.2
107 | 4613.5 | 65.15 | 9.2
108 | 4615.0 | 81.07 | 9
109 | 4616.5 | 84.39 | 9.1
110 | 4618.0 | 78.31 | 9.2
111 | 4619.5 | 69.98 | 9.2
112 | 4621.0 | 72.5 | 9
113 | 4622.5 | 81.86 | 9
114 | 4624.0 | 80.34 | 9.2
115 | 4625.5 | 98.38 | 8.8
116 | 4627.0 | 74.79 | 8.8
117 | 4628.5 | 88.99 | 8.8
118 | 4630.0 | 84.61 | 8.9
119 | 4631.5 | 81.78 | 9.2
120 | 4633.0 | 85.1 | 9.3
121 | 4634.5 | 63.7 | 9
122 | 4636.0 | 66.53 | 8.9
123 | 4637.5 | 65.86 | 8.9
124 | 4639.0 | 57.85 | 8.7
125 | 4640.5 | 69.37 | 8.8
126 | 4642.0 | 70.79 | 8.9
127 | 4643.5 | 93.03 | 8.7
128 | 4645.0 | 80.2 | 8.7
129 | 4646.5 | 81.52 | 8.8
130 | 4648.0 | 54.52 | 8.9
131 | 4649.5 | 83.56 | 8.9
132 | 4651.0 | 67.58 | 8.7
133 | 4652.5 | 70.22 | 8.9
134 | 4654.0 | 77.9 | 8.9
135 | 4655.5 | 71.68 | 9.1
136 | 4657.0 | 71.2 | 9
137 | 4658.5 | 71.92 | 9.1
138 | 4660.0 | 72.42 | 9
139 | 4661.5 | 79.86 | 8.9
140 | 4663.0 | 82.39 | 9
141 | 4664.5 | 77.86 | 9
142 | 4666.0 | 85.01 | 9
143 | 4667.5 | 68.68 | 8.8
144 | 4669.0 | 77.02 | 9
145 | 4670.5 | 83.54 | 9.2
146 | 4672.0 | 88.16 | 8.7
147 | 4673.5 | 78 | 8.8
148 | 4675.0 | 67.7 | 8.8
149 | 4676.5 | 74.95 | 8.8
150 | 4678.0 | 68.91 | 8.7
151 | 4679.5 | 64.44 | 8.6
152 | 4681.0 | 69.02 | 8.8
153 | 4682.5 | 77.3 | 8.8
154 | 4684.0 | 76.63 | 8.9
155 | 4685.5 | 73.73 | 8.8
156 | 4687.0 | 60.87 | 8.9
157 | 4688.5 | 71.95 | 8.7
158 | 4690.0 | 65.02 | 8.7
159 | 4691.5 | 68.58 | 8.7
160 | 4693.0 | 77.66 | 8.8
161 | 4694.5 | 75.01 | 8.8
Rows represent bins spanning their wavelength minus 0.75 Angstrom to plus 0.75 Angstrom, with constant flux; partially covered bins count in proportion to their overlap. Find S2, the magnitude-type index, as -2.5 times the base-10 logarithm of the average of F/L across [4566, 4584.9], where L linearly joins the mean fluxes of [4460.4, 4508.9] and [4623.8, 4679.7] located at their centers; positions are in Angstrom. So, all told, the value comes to 0.03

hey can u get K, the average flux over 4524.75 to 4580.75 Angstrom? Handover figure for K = 73.9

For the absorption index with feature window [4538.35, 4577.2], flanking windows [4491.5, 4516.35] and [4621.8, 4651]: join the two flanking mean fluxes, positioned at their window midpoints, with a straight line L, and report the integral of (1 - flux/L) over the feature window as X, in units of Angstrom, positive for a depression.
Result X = 1.01 Angstrom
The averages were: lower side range 76.6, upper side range 76.7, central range 74.6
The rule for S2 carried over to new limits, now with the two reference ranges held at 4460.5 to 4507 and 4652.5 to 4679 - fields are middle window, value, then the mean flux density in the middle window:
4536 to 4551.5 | 0.029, 72.4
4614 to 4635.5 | -0.064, 80.1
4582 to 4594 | -0.068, 79.9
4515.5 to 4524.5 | -0.073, 79.2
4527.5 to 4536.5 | 0.044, 71.3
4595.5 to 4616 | -0.015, 76.3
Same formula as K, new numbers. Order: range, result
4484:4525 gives 76.5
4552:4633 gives 77.4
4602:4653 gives 76.5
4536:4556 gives 72.7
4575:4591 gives 75.9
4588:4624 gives 77.4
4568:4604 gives 74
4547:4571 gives 77.2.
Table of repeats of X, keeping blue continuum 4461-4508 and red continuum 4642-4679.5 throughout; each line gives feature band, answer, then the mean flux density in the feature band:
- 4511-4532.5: -0.5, 75.8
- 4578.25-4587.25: 0.2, 73.1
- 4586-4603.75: -0.3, 76.2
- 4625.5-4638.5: -0.3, 77.3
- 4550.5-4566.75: -0.7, 77.7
